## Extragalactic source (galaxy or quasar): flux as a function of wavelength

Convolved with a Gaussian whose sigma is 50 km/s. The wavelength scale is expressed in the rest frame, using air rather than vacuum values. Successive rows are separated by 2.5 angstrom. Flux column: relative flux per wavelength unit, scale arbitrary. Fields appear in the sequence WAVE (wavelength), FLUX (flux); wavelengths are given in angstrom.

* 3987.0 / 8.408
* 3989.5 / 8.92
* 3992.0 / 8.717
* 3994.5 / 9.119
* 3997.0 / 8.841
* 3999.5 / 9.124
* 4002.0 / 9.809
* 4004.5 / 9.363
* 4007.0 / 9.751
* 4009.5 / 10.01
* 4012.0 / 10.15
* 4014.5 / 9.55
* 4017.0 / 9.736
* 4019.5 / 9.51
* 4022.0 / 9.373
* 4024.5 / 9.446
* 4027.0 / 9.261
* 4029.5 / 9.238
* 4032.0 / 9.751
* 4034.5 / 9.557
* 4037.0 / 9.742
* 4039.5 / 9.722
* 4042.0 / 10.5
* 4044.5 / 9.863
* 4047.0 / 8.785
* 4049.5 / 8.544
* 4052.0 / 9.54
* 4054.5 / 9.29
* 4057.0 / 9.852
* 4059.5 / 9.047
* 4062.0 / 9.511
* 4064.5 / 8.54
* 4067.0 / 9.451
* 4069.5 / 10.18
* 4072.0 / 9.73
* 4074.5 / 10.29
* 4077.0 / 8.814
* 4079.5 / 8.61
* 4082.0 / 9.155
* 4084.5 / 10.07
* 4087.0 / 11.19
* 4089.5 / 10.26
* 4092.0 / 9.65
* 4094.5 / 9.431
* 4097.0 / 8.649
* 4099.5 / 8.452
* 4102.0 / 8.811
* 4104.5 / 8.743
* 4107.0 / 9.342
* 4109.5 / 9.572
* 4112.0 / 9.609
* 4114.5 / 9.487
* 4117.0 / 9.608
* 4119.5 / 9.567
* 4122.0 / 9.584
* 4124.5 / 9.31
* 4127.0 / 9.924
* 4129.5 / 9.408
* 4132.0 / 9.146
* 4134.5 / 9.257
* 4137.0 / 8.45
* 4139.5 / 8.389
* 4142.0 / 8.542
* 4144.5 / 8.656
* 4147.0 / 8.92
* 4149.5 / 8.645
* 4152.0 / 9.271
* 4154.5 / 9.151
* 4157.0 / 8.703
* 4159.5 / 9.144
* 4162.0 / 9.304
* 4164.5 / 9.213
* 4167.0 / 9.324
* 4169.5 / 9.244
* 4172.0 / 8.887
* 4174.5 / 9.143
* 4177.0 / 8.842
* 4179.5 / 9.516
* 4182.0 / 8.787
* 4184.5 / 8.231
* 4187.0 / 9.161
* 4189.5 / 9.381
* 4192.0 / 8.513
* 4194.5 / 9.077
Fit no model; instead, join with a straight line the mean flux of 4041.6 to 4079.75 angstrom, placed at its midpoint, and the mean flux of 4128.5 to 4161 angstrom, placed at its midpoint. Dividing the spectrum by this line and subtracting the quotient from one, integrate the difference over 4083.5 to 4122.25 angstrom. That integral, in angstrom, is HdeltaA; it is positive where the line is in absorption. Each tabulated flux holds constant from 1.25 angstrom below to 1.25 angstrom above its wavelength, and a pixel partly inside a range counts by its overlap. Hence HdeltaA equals -1.46 angstrom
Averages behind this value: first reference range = 9.41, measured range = 9.5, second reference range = 8.9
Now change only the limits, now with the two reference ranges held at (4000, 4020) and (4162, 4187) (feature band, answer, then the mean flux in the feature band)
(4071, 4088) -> -0.4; 9.67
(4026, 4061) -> 0.4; 9.48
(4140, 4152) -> 0.6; 8.73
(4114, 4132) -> -0.5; 9.53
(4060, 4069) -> 0.2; 9.24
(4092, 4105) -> 0.6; 8.9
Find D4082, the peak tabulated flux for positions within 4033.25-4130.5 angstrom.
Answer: 11.19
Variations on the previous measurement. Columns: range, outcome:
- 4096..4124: 9.609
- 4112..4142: 9.924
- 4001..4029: 10.15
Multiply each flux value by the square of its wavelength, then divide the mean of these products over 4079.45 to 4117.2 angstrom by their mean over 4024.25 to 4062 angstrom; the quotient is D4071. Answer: 1.0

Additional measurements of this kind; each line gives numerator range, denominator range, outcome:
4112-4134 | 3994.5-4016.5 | 1.05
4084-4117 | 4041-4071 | 1.03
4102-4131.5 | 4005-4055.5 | 1.03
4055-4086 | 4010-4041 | 1.01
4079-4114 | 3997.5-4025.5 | 1.02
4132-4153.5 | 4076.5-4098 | 0.94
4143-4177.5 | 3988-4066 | 1.02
